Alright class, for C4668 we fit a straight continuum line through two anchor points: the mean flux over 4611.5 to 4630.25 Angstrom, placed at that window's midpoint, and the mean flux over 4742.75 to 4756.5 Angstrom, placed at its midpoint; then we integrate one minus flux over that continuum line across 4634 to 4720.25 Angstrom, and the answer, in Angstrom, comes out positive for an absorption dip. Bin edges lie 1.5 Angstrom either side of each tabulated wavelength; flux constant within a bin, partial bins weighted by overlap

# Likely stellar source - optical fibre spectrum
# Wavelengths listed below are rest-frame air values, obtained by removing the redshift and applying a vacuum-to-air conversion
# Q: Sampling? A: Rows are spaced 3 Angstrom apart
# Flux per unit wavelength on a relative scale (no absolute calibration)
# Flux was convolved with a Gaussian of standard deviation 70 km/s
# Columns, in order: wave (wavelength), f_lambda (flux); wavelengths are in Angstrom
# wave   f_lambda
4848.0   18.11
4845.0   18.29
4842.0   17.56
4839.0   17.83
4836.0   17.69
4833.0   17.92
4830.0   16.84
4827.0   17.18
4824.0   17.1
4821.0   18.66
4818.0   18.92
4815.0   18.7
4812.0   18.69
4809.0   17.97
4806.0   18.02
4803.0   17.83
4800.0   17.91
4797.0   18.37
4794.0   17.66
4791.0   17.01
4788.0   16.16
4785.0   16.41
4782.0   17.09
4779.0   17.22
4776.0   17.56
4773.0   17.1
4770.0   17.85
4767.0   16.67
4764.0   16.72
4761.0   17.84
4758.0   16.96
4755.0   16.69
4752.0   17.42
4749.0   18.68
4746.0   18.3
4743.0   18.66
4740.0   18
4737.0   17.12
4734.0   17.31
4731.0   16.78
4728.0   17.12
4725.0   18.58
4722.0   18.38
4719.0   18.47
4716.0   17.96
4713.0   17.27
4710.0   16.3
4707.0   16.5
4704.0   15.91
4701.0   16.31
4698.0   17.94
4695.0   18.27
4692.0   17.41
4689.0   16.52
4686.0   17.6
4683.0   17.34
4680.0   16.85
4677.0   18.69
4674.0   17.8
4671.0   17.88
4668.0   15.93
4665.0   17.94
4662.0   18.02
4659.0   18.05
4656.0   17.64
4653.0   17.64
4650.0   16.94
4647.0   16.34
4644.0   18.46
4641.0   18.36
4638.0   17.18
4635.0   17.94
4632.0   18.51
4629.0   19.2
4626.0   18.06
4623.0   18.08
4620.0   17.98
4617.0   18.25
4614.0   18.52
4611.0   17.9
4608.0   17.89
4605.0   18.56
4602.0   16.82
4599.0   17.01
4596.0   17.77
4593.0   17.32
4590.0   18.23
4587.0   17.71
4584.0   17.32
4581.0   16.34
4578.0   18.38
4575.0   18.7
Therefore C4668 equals 3.34 Angstrom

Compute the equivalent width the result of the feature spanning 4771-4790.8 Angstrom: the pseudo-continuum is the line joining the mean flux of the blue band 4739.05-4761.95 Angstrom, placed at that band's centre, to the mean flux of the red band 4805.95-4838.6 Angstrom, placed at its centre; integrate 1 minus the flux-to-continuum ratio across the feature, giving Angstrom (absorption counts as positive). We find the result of 1.0 Angstrom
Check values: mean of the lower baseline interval 17.8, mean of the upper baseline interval 18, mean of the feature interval 17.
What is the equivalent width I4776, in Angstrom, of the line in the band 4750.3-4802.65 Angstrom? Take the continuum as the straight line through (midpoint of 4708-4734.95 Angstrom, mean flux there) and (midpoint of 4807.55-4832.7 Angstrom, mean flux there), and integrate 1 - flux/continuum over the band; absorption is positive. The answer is 1.7 Angstrom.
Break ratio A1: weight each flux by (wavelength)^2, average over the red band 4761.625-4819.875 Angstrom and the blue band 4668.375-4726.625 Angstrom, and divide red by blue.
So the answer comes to 1.05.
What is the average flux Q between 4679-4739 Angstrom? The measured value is 17.3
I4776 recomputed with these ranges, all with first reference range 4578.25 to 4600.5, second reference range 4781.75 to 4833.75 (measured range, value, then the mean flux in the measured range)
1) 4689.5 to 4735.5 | 0.6 Angstrom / 17.3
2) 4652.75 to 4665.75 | -0.3 Angstrom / 17.9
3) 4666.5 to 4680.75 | 0.1 Angstrom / 17.5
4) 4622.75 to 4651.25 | -0.7 Angstrom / 17.9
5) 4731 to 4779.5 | 0.4 Angstrom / 17.5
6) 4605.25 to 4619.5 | -0.6 Angstrom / 18.2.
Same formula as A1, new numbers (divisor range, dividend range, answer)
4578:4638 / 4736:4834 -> 1.06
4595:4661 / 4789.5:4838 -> 1.08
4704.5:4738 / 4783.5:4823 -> 1.06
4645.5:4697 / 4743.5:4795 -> 1.03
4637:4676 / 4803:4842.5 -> 1.09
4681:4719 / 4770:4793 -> 1.03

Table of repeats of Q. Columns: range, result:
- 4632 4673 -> 17.6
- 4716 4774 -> 17.6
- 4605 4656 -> 18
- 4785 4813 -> 17.6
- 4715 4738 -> 17.7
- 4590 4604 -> 17.4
